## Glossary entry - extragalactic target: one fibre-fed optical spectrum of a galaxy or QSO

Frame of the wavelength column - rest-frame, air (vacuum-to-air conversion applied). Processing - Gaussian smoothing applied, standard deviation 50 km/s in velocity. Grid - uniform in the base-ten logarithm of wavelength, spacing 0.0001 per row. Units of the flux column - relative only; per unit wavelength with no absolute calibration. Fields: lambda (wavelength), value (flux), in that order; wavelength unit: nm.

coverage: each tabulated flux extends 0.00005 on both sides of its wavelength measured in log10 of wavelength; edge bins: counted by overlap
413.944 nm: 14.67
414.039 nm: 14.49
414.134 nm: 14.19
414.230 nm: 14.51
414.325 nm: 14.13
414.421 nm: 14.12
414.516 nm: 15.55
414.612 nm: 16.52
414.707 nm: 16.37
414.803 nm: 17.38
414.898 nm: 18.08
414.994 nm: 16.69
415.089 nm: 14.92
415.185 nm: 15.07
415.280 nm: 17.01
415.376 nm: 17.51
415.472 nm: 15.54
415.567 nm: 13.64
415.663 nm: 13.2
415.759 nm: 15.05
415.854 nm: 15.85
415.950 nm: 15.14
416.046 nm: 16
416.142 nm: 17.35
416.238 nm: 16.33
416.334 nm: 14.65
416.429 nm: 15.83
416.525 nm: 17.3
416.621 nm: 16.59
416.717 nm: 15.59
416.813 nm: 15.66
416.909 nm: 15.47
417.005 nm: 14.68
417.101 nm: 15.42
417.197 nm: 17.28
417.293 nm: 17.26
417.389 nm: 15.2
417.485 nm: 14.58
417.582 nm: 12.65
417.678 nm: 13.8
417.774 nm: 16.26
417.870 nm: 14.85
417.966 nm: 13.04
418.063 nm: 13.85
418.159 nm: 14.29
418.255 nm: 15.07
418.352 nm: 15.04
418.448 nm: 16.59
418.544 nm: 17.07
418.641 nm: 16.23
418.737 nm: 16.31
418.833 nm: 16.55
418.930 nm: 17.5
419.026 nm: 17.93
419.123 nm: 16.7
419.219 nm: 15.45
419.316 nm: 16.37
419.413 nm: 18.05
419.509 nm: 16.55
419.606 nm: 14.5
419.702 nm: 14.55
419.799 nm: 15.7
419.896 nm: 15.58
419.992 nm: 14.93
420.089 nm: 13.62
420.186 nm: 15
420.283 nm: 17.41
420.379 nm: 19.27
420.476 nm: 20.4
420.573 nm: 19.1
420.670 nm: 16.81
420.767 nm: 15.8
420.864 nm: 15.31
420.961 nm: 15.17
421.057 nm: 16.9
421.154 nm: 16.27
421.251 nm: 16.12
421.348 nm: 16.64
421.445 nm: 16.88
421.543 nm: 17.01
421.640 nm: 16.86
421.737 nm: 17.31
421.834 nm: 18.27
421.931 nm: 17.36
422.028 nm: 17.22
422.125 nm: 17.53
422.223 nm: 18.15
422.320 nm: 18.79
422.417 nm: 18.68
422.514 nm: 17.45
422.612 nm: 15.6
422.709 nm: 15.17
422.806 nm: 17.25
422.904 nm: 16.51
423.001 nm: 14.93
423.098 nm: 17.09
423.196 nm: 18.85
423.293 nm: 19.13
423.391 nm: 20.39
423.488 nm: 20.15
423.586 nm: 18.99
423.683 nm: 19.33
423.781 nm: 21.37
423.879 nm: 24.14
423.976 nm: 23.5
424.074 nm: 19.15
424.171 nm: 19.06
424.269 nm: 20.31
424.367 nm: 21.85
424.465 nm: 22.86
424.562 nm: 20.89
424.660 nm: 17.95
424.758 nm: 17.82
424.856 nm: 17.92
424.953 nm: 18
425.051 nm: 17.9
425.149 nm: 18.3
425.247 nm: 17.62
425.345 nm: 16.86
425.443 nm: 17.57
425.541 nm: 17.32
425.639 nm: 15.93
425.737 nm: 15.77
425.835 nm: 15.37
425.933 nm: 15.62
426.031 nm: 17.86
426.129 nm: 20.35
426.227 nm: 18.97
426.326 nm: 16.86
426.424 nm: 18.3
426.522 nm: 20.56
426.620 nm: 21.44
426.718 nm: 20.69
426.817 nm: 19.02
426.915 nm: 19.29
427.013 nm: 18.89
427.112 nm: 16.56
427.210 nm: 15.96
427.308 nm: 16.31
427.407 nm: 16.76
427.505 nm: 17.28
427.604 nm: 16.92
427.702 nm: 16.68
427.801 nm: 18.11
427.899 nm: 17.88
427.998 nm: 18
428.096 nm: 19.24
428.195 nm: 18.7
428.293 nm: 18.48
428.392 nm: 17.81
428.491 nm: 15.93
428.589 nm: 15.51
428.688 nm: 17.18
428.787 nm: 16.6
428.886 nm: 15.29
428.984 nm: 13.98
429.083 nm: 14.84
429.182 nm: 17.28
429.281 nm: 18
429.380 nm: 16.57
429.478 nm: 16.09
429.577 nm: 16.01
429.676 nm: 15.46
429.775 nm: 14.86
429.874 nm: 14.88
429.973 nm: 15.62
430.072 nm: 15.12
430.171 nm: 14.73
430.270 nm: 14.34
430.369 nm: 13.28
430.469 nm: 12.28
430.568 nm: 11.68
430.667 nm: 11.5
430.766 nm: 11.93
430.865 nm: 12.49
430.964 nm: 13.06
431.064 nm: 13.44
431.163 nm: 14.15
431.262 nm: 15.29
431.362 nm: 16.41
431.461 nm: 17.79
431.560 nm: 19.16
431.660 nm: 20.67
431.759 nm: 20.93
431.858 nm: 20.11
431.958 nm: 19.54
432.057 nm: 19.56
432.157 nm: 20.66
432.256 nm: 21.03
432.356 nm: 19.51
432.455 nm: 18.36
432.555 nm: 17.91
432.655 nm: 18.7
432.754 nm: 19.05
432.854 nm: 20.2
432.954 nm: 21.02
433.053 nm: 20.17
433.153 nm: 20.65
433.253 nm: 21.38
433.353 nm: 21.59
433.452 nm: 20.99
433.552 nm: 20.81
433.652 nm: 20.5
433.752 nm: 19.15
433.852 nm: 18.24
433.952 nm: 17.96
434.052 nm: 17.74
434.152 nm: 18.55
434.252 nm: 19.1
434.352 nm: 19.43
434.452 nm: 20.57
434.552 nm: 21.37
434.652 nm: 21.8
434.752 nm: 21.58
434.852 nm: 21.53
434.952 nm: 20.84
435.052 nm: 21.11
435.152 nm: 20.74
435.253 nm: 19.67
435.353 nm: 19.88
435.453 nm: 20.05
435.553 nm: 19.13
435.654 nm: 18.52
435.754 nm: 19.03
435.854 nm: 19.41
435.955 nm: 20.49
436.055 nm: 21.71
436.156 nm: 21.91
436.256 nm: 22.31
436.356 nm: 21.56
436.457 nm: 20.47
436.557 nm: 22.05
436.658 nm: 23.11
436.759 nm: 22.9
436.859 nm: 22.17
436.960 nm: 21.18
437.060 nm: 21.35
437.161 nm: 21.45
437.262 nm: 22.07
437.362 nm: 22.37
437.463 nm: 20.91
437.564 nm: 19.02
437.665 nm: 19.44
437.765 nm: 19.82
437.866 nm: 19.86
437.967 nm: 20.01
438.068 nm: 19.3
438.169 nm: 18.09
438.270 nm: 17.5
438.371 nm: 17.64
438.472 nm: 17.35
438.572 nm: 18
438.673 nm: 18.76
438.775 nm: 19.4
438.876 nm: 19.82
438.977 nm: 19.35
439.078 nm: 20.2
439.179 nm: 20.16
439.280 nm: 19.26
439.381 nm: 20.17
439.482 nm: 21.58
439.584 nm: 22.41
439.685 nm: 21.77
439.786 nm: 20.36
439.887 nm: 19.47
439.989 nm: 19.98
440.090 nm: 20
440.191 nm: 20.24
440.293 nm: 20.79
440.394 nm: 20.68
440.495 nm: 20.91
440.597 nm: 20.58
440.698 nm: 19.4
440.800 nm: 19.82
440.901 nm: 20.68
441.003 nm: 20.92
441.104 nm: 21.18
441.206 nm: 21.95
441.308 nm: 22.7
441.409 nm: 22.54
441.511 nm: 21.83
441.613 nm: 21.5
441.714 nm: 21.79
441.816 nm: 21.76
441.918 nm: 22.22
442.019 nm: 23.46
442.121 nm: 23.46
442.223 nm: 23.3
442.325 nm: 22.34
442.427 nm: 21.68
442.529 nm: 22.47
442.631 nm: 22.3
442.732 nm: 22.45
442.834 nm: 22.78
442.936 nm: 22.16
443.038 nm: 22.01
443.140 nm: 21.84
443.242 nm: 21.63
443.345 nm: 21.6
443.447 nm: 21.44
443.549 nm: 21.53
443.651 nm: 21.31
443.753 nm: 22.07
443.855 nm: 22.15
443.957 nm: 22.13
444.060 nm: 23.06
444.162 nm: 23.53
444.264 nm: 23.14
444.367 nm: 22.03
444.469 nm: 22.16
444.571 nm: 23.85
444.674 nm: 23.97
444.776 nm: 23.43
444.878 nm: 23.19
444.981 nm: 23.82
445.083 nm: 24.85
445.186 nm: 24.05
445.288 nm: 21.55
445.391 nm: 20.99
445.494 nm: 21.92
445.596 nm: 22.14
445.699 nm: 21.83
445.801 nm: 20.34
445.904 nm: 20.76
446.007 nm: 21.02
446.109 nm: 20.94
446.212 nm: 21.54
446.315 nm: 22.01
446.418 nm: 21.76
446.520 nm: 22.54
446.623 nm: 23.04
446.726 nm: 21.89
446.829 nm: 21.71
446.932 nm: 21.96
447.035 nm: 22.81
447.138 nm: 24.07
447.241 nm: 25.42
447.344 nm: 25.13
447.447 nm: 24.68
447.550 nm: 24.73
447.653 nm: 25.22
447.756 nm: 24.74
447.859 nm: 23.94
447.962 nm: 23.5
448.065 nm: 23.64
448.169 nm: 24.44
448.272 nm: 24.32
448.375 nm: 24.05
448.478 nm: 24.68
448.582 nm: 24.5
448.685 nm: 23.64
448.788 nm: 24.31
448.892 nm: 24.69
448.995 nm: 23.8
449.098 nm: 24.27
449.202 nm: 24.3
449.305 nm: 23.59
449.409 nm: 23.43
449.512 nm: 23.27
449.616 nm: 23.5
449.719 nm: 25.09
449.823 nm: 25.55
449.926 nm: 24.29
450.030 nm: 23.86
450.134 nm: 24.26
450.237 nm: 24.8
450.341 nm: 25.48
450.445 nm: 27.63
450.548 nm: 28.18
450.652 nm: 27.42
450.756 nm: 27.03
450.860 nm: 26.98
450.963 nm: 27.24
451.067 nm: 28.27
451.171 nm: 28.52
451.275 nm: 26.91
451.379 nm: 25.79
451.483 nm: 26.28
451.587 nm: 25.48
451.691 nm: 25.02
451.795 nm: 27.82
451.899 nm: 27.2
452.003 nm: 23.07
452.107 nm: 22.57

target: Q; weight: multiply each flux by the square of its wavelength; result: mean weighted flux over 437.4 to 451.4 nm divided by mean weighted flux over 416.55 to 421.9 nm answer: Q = 1.58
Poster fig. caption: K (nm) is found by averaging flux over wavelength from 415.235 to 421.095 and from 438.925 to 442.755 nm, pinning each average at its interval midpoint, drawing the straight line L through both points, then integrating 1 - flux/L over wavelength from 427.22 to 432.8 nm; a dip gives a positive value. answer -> 0.63 nm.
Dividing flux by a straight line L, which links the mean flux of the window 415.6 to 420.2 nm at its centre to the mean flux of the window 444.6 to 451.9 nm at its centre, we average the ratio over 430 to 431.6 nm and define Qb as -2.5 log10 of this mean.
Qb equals 0.33 mag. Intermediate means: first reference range 15.6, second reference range 24.2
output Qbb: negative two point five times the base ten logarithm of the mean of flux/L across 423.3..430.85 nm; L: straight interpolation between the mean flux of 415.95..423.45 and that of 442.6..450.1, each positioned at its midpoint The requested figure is 0.04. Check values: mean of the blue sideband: 16.4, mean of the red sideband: 23.1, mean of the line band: 17.4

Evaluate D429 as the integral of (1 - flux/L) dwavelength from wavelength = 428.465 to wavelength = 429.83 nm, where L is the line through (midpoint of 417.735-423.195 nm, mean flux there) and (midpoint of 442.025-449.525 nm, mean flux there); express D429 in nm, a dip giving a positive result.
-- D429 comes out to 0.20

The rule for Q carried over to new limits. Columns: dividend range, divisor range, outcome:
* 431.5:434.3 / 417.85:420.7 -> 1.30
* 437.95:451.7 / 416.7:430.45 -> 1.47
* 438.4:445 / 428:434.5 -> 1.29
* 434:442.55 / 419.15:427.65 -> 1.24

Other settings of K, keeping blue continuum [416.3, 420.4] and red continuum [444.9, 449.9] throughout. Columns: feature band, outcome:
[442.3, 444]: 0.02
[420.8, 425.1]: -0.34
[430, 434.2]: 0.37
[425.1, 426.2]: 0.03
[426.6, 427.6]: 0.00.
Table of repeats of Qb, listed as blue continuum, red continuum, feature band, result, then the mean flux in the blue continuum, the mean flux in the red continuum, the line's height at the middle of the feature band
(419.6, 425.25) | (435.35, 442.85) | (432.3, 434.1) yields 0.00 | 17.9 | 20.8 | 19.8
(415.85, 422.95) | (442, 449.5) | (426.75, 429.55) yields 0.08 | 16.2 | 22.9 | 18.5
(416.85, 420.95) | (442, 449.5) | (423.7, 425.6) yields -0.12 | 15.9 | 22.9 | 17.4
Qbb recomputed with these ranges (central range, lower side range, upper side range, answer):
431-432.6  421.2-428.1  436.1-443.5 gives 0.066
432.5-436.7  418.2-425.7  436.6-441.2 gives -0.038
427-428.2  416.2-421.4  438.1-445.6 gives 0.040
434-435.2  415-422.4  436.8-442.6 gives -0.043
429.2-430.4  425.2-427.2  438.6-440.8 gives 0.197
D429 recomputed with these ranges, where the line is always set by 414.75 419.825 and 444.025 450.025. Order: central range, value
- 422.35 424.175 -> -0.156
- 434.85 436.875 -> -0.035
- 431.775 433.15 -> -0.008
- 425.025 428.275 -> 0.052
